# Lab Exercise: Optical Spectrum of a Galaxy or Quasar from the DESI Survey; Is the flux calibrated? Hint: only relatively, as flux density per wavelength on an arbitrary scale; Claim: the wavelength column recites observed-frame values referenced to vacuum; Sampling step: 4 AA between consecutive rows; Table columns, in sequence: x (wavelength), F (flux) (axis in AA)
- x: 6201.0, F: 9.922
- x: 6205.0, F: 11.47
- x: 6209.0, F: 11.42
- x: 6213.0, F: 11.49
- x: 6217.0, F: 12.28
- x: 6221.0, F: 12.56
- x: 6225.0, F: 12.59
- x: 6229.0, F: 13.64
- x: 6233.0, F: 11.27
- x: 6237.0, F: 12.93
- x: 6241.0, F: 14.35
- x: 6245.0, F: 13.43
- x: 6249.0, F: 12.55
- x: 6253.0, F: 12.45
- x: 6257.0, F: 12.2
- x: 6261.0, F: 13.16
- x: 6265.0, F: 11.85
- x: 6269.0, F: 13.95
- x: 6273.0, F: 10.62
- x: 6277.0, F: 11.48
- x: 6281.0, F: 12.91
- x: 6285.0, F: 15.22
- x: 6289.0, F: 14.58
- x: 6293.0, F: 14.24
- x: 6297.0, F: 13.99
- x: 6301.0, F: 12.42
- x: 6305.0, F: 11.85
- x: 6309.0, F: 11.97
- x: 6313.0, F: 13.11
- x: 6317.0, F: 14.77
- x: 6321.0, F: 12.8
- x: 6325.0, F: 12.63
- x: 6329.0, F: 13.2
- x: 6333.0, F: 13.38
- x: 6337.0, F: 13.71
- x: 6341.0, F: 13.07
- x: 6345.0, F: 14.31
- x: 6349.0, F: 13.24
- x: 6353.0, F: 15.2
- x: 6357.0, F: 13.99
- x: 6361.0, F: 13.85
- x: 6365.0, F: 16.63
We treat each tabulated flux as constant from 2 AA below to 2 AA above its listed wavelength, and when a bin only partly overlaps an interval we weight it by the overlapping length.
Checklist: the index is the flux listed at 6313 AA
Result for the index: 13.11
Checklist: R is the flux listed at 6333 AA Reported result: 13.38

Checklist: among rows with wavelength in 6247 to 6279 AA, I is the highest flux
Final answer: 13.95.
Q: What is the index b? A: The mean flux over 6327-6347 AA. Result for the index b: 13.5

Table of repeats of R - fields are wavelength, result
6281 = 12.91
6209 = 11.42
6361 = 13.85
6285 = 15.22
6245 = 13.43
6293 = 14.24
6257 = 12.2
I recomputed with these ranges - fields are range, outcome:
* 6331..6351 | 14.31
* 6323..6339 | 13.71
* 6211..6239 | 13.64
